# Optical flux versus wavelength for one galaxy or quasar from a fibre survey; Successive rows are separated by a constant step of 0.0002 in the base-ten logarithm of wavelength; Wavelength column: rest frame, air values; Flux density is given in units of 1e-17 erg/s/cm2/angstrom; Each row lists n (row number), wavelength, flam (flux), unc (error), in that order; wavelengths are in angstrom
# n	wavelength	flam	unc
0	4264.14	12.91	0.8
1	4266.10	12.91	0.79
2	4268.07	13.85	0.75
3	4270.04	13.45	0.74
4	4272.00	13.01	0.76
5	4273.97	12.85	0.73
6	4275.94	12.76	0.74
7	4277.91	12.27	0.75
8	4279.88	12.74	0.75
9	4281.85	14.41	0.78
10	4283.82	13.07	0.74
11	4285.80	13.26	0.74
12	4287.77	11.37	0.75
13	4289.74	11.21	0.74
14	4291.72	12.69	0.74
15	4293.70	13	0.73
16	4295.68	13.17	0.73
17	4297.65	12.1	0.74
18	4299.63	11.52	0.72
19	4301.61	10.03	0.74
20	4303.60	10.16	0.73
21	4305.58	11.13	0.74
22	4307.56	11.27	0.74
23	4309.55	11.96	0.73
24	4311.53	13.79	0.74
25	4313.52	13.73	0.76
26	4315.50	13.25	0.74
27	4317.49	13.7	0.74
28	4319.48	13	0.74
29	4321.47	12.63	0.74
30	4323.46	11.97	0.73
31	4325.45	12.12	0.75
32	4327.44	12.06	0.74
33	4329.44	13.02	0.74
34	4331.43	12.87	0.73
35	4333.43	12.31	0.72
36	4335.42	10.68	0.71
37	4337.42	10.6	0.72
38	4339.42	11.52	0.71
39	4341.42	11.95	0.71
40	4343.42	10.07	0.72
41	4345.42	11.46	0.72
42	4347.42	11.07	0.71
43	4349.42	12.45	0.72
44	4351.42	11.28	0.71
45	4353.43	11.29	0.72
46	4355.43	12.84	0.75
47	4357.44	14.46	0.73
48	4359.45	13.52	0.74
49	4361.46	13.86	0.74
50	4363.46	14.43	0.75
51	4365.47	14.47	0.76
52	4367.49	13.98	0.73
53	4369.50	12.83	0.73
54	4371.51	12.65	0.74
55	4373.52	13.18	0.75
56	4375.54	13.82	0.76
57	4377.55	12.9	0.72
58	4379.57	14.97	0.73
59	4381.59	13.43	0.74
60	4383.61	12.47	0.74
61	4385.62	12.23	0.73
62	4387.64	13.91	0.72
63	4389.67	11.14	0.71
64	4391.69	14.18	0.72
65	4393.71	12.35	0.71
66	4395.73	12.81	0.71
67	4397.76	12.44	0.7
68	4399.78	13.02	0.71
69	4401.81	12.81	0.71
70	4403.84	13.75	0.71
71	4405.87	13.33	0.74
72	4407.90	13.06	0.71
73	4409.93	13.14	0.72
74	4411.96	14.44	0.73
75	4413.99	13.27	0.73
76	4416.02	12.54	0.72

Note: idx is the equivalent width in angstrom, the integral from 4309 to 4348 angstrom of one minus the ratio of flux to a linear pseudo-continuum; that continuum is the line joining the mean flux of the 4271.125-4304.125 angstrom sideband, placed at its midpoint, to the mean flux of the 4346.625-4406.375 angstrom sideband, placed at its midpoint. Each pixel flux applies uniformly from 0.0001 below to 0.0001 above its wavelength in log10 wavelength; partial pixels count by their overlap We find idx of 1.5 angstrom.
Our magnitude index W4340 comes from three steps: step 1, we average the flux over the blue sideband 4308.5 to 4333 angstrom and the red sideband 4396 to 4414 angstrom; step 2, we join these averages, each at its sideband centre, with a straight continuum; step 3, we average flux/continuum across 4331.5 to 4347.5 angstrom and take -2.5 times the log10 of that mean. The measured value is 0.144 mag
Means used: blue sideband 12.8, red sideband 13.2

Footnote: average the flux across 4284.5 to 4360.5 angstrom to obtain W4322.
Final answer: 12.1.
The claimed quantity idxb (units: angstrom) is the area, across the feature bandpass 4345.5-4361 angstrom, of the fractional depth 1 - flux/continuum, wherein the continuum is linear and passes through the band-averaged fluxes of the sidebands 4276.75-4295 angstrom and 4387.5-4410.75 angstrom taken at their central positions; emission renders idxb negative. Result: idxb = 0.5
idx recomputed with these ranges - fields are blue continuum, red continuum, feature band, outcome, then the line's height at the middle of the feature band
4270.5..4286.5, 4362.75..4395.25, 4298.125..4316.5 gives 1.7 angstrom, 13.1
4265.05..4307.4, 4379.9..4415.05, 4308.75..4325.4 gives -0.5 angstrom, 12.6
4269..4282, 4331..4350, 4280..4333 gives -0.7 angstrom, 12.2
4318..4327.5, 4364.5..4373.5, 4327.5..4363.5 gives 2.2 angstrom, 12.9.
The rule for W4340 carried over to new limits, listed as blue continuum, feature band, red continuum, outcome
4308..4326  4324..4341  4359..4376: 0.105 mag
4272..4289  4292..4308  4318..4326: 0.097 mag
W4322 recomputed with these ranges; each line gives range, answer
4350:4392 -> 13.2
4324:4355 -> 11.7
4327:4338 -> 12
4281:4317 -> 12.3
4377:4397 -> 13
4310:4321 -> 13.4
